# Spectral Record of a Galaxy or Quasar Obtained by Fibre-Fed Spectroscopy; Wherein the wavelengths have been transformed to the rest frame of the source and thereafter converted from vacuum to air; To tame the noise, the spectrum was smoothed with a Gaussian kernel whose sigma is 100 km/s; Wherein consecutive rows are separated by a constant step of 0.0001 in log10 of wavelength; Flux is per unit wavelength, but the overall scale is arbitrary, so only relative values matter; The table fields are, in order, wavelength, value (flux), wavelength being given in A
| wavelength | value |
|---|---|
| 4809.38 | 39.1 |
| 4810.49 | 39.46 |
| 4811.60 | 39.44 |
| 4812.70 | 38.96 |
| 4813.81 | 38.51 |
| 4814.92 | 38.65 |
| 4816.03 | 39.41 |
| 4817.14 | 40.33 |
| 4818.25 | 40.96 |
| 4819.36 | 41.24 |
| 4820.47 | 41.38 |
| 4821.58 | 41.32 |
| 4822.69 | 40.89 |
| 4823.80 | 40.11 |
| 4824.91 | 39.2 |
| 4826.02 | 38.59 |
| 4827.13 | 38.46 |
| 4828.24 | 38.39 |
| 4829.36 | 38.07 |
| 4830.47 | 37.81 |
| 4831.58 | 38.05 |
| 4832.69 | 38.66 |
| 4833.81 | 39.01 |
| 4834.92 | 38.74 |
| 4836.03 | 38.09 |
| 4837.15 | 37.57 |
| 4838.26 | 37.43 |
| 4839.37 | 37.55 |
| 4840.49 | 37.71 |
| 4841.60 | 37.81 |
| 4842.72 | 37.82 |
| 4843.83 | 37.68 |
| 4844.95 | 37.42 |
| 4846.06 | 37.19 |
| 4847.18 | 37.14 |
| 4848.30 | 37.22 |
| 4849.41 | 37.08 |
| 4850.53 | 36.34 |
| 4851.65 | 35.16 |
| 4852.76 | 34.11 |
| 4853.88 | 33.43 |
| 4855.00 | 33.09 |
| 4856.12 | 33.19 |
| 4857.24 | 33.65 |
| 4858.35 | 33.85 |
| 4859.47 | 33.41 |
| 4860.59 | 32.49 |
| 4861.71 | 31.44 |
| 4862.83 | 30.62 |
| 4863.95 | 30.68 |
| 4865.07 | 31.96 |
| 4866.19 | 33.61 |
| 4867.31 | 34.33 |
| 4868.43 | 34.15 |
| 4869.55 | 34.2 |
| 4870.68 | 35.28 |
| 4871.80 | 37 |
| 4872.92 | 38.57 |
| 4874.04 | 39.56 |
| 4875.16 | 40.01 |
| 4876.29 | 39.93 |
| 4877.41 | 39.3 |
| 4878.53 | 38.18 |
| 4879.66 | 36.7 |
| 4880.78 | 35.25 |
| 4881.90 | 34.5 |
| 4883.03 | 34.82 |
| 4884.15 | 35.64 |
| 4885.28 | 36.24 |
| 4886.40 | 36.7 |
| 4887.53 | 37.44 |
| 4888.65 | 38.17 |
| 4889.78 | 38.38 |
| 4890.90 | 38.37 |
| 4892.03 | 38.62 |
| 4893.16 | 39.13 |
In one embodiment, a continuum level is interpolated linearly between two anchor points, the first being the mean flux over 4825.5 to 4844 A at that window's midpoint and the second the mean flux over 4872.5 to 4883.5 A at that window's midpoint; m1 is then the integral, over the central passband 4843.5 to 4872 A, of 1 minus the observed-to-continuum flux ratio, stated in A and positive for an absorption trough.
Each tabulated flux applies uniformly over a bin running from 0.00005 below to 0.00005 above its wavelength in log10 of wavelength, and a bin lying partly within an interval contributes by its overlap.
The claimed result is 2.6 A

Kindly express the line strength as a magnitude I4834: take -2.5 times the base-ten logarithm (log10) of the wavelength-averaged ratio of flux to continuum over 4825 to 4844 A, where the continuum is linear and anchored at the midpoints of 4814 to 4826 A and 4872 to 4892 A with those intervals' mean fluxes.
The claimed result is 0.04 mag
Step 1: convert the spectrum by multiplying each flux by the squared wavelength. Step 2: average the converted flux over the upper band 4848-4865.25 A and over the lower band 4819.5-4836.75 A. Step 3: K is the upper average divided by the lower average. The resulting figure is 0.9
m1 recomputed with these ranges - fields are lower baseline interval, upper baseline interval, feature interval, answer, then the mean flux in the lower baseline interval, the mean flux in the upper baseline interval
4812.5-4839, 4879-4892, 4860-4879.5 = 1.0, 39.1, 36.7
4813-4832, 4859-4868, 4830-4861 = -0.8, 39.5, 32.3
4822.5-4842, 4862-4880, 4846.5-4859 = 0.7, 38.4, 35.8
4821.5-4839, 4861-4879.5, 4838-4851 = 0.1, 38.7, 35.5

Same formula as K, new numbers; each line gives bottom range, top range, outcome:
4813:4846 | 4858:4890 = 0.93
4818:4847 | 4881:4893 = 0.98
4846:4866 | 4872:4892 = 1.12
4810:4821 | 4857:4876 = 0.88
